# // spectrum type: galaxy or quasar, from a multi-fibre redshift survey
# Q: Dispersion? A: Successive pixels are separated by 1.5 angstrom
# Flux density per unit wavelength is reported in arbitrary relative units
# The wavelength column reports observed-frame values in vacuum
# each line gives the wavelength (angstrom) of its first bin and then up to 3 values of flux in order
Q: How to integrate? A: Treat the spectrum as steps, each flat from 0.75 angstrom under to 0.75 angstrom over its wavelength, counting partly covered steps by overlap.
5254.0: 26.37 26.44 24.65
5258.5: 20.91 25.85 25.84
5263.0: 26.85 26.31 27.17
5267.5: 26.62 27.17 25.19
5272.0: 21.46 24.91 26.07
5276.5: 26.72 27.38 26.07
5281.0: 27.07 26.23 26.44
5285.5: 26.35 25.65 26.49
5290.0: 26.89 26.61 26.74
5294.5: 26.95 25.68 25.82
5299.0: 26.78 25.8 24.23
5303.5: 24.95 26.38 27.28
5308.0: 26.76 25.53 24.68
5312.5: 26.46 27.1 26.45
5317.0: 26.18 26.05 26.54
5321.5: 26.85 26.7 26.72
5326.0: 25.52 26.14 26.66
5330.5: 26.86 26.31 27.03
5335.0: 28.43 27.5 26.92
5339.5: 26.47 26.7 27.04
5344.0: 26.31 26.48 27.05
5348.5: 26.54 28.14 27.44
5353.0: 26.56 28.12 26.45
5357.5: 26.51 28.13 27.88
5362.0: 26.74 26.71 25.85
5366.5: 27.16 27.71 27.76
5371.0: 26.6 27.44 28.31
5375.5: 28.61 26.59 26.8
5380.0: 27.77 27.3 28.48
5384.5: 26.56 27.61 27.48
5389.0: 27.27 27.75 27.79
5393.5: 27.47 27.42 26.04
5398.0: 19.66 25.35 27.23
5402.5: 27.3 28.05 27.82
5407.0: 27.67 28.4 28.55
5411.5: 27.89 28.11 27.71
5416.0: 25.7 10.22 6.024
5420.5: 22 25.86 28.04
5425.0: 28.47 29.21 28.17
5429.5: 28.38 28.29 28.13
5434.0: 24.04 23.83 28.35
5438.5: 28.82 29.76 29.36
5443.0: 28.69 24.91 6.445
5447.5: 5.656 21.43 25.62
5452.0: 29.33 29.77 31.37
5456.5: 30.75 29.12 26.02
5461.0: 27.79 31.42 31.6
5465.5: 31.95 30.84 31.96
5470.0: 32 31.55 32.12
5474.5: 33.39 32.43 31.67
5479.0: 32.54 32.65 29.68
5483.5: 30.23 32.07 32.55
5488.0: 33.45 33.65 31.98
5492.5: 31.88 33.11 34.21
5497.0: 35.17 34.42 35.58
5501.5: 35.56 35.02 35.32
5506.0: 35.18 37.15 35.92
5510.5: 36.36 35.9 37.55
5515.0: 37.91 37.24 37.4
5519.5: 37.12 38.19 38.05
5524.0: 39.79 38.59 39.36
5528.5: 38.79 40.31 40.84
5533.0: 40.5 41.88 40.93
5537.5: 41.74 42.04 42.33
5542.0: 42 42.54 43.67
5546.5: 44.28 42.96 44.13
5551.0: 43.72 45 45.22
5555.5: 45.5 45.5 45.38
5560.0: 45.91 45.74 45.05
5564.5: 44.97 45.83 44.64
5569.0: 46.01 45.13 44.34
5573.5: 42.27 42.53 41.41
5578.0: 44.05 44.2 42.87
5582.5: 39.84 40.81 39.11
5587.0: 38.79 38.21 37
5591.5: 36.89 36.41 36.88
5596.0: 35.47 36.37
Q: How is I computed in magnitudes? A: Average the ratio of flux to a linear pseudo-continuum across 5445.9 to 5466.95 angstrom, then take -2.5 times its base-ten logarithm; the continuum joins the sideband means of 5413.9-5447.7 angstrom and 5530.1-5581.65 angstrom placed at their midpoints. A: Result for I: 0.074 mag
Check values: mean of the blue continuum 24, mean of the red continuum 43.6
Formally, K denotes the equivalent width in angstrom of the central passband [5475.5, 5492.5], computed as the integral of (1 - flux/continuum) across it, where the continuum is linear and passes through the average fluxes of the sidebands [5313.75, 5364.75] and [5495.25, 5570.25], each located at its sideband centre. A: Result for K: 2.3 angstrom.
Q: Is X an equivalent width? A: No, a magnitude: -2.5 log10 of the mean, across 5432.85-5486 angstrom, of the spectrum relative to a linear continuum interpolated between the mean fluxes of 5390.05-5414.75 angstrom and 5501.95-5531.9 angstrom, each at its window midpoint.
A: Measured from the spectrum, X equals 0.146 mag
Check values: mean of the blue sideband 27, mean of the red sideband 37.5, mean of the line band 28.3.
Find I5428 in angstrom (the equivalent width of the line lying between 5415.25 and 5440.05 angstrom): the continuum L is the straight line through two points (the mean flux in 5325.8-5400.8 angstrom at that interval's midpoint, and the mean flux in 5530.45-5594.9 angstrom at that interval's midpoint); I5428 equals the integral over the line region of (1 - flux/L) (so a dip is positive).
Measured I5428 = 5.65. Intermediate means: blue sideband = 27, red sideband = 42.6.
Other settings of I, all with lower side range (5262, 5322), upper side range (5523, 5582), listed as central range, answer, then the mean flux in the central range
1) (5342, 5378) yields 0.13 mag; 27.2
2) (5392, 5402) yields 0.27 mag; 25.7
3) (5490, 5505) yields 0.16 mag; 34.2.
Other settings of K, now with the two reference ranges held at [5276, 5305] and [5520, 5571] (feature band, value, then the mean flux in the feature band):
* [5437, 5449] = 4.6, 22.3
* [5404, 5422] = 5.4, 23.9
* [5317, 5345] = 2.1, 26.7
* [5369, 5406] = 6.2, 27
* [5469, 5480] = 1.7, 32.2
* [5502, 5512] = 1.1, 35.8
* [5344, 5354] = 1.0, 27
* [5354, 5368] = 1.7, 27.1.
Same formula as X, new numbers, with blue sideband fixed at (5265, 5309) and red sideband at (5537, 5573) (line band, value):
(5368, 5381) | 0.17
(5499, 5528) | 0.12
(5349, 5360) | 0.13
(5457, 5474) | 0.24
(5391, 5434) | 0.32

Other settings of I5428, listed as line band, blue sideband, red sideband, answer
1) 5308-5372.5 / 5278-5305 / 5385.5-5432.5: -1.7 angstrom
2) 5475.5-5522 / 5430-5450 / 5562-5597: -4.9 angstrom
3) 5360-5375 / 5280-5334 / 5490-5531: 1.1 angstrom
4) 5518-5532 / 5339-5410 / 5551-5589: 0.3 angstrom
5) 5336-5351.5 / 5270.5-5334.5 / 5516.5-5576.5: 1.1 angstrom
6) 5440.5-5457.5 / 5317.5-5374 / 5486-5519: 4.3 angstrom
